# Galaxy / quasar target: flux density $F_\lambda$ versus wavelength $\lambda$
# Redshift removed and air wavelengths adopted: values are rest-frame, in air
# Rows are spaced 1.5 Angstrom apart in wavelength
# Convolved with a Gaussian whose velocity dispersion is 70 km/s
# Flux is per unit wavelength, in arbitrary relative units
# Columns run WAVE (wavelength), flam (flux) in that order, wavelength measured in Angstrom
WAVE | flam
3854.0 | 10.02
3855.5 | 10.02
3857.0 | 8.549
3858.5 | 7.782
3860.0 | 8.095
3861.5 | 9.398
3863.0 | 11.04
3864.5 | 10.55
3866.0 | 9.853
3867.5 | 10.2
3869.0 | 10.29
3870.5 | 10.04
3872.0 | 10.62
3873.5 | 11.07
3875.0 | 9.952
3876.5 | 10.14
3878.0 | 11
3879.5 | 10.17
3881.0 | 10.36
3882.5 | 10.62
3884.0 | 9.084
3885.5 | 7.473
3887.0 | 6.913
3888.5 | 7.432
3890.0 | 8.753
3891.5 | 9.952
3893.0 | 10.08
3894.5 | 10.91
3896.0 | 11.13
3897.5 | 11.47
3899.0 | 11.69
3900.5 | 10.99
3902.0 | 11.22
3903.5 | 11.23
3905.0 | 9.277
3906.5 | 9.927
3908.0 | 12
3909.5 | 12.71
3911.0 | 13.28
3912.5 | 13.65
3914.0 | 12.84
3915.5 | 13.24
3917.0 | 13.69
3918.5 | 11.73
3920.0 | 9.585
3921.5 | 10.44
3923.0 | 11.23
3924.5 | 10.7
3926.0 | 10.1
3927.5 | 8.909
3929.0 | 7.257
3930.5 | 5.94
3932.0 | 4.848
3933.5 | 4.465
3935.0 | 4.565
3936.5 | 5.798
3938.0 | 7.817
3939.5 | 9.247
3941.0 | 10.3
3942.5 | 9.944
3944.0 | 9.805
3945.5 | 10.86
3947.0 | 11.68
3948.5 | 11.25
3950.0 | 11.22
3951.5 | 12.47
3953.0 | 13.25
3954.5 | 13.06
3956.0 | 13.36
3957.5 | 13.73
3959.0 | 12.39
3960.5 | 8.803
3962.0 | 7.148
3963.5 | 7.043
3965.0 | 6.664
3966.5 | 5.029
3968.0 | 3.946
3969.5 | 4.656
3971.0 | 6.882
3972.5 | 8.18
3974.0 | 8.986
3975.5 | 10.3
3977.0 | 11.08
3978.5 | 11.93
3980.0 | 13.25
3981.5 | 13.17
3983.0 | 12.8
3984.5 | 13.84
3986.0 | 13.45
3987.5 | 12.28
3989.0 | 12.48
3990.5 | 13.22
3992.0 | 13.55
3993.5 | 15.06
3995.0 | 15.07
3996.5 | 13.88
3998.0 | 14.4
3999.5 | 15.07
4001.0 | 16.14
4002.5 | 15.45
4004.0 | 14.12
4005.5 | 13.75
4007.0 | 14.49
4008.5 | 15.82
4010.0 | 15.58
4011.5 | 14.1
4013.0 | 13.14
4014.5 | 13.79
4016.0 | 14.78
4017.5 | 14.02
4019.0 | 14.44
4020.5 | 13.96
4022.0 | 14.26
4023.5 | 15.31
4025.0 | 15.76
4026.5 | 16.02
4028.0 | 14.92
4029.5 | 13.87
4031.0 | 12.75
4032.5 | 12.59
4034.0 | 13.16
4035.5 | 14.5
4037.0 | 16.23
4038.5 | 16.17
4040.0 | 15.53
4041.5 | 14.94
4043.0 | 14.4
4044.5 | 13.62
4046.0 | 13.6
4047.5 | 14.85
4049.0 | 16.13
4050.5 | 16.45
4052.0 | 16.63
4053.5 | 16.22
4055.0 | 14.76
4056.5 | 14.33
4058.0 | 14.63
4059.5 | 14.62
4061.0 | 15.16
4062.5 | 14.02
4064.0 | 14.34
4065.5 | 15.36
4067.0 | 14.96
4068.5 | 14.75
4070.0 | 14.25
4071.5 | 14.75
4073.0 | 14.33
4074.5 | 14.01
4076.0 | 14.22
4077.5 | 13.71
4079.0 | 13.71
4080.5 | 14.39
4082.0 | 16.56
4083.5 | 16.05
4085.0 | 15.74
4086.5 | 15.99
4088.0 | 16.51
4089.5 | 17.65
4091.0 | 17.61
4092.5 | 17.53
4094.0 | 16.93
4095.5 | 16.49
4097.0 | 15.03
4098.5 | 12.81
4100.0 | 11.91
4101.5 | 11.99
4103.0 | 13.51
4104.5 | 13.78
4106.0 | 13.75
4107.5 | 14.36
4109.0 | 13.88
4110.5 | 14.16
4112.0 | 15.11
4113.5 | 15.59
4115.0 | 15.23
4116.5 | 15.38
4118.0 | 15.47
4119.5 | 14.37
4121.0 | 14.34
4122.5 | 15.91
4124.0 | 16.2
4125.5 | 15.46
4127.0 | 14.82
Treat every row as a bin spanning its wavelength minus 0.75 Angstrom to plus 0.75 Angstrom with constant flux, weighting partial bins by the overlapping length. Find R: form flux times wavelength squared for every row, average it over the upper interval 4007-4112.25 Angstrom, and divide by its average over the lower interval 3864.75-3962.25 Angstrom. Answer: 1.55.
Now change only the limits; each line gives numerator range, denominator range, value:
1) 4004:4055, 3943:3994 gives 1.41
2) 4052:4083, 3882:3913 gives 1.53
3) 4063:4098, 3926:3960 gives 1.71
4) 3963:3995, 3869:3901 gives 1.10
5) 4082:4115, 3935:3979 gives 1.72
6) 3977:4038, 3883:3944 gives 1.51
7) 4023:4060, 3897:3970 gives 1.58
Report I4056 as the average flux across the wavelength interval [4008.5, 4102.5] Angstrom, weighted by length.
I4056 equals 14.9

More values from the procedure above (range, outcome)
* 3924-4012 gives 10.9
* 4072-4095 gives 15.7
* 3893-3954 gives 10.3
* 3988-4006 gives 14.3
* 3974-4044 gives 14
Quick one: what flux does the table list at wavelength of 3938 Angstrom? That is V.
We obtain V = 7.817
